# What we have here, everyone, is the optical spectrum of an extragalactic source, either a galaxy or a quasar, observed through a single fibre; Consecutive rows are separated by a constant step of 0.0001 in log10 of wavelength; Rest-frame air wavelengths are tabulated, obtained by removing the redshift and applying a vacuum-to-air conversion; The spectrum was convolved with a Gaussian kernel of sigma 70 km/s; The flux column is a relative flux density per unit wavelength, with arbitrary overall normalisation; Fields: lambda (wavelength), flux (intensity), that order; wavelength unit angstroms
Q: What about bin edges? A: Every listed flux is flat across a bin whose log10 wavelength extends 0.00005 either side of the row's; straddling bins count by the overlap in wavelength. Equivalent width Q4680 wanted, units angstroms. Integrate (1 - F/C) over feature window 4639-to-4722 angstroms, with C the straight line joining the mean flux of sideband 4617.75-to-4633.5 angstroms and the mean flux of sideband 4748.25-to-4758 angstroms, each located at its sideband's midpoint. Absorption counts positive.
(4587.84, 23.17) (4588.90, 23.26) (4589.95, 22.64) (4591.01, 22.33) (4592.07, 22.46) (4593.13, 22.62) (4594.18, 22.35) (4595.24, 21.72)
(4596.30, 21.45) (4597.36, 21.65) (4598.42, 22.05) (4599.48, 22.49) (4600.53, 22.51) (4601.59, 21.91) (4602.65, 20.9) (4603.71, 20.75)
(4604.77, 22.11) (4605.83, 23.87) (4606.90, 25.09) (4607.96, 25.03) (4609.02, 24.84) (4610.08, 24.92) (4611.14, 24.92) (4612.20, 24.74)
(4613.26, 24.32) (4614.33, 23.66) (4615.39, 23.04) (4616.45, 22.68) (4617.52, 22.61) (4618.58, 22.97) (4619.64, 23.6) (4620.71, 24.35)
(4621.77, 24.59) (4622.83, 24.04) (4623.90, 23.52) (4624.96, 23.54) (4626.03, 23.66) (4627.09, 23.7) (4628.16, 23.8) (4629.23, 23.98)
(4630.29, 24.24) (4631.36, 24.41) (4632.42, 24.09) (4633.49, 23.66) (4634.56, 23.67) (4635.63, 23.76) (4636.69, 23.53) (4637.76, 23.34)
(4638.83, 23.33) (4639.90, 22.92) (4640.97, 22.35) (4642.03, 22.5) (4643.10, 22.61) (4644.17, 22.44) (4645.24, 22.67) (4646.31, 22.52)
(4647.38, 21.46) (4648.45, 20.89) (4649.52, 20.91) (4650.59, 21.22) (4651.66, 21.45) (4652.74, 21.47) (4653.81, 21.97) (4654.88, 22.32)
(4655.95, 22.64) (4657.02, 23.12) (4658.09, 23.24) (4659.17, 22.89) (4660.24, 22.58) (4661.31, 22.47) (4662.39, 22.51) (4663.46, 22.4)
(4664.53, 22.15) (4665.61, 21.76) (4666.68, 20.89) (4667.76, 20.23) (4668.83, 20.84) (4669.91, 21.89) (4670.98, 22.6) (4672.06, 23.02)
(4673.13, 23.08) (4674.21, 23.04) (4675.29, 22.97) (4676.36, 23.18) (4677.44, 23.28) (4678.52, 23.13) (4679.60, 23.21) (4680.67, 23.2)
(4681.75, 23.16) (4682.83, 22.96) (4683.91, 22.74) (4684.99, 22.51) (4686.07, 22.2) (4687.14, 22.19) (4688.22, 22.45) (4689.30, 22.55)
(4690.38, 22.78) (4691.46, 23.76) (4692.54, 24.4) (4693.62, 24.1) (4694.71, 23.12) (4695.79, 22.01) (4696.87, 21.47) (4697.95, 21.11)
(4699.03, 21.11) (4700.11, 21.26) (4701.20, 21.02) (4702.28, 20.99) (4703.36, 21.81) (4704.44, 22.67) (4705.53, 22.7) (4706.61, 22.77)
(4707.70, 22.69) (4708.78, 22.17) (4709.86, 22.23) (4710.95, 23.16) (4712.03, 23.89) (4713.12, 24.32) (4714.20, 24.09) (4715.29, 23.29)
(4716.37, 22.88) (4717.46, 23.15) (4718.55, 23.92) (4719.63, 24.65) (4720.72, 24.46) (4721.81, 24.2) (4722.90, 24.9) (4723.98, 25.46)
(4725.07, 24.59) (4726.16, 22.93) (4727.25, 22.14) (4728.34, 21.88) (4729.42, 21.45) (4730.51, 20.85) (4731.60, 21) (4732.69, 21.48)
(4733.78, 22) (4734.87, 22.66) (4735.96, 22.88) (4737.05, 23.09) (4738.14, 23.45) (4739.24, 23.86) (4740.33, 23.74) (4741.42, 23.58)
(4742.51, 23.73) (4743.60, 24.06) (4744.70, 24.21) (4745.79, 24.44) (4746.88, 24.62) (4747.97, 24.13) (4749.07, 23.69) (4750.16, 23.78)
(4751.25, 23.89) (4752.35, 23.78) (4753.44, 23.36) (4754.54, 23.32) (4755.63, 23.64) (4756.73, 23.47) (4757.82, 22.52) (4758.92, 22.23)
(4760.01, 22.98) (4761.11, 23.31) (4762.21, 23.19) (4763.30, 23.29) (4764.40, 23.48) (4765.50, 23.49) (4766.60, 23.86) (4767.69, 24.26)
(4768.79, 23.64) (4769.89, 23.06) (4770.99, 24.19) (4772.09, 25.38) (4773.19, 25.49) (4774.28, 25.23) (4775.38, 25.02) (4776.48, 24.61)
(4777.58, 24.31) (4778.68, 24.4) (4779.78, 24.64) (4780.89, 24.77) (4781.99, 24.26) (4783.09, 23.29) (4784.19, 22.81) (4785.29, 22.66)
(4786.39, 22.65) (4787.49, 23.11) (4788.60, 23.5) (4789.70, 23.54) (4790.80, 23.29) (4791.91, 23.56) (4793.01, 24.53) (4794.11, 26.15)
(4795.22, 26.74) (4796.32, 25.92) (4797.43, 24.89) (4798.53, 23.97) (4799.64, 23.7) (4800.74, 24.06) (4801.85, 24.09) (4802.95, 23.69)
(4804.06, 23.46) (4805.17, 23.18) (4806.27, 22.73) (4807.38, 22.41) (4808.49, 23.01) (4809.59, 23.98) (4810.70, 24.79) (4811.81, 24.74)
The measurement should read 4.1 angstroms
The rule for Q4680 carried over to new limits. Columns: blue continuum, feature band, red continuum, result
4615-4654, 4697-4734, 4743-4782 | 1.4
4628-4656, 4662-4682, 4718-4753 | 0.4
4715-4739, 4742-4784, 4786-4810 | -0.7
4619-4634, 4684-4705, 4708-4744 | 1.0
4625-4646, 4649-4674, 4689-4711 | 1.0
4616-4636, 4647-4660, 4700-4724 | 0.9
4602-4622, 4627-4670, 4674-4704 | 1.0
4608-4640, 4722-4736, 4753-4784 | 0.7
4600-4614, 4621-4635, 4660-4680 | -0.5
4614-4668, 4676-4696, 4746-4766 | 0.1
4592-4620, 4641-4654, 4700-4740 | 0.6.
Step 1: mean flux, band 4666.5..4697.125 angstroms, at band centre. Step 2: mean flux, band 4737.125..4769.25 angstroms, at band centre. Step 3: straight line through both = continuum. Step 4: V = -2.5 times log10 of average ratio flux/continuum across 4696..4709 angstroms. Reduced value 0.06 mag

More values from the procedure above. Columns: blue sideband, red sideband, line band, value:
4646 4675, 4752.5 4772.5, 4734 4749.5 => -0.02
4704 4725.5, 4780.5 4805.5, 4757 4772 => 0.02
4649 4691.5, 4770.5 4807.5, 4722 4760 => 0.01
